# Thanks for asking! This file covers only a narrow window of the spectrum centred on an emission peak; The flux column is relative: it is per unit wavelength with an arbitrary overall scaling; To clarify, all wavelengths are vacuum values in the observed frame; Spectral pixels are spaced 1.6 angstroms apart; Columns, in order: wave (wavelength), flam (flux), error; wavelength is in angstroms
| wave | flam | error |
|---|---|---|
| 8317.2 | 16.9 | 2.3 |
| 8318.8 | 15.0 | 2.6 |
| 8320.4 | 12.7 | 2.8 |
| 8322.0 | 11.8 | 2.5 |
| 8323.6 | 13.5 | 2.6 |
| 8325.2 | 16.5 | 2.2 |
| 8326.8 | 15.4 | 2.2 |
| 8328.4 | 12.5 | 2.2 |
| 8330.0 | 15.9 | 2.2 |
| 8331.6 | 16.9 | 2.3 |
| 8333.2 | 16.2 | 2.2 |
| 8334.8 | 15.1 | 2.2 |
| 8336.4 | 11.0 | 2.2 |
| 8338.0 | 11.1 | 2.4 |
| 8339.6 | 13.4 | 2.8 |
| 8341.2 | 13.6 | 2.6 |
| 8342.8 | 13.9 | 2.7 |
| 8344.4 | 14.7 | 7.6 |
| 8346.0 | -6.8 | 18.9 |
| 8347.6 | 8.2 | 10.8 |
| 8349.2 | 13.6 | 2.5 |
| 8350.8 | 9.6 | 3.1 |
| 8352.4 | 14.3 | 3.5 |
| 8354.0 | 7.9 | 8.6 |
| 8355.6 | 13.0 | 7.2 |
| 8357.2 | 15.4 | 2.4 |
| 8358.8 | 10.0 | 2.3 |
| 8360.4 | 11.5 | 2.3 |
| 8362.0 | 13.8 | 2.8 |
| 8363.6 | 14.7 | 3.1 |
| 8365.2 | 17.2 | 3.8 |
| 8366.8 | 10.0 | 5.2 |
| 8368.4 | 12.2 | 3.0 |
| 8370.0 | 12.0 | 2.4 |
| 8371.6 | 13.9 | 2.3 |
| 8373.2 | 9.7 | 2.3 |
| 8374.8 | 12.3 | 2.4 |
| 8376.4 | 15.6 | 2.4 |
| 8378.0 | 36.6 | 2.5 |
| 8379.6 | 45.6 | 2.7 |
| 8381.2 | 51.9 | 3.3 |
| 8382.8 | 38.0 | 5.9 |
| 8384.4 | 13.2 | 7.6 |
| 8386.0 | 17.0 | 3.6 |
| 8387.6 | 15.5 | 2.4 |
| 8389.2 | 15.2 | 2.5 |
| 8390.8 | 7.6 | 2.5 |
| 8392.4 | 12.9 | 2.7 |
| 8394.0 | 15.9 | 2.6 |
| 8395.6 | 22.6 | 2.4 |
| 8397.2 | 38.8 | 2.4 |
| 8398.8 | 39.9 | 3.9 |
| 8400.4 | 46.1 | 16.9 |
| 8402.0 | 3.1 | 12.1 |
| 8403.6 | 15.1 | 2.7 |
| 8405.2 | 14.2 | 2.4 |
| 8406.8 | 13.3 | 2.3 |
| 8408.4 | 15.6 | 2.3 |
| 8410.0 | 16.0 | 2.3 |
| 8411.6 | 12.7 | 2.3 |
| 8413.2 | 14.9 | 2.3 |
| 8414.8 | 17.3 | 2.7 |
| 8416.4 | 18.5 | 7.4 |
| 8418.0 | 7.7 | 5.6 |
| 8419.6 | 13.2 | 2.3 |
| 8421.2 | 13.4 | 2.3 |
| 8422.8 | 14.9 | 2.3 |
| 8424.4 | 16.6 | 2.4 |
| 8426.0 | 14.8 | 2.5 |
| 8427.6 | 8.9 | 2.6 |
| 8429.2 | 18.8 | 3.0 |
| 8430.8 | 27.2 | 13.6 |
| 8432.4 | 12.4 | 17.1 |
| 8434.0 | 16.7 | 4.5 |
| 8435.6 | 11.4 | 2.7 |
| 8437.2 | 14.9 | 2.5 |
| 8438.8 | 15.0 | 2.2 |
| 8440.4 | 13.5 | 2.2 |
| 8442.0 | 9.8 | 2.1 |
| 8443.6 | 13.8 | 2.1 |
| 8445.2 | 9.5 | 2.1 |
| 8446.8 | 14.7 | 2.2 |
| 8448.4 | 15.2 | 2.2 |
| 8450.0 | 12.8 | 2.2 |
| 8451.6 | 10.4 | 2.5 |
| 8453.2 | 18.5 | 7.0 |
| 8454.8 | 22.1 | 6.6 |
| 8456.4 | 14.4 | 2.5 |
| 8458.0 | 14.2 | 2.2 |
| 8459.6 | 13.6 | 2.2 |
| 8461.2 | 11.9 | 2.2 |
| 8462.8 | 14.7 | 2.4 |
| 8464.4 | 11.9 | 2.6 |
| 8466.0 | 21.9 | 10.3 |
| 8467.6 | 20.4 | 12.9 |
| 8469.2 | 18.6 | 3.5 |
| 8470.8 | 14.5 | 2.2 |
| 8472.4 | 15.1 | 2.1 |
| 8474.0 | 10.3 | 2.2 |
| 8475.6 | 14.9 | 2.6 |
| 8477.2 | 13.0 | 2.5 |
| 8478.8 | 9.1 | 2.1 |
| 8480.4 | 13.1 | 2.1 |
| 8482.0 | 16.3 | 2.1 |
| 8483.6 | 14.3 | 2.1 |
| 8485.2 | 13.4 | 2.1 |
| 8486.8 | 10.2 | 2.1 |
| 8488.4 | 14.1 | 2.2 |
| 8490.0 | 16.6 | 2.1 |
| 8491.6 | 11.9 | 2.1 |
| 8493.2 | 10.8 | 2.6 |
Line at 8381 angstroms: [S II] 6716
